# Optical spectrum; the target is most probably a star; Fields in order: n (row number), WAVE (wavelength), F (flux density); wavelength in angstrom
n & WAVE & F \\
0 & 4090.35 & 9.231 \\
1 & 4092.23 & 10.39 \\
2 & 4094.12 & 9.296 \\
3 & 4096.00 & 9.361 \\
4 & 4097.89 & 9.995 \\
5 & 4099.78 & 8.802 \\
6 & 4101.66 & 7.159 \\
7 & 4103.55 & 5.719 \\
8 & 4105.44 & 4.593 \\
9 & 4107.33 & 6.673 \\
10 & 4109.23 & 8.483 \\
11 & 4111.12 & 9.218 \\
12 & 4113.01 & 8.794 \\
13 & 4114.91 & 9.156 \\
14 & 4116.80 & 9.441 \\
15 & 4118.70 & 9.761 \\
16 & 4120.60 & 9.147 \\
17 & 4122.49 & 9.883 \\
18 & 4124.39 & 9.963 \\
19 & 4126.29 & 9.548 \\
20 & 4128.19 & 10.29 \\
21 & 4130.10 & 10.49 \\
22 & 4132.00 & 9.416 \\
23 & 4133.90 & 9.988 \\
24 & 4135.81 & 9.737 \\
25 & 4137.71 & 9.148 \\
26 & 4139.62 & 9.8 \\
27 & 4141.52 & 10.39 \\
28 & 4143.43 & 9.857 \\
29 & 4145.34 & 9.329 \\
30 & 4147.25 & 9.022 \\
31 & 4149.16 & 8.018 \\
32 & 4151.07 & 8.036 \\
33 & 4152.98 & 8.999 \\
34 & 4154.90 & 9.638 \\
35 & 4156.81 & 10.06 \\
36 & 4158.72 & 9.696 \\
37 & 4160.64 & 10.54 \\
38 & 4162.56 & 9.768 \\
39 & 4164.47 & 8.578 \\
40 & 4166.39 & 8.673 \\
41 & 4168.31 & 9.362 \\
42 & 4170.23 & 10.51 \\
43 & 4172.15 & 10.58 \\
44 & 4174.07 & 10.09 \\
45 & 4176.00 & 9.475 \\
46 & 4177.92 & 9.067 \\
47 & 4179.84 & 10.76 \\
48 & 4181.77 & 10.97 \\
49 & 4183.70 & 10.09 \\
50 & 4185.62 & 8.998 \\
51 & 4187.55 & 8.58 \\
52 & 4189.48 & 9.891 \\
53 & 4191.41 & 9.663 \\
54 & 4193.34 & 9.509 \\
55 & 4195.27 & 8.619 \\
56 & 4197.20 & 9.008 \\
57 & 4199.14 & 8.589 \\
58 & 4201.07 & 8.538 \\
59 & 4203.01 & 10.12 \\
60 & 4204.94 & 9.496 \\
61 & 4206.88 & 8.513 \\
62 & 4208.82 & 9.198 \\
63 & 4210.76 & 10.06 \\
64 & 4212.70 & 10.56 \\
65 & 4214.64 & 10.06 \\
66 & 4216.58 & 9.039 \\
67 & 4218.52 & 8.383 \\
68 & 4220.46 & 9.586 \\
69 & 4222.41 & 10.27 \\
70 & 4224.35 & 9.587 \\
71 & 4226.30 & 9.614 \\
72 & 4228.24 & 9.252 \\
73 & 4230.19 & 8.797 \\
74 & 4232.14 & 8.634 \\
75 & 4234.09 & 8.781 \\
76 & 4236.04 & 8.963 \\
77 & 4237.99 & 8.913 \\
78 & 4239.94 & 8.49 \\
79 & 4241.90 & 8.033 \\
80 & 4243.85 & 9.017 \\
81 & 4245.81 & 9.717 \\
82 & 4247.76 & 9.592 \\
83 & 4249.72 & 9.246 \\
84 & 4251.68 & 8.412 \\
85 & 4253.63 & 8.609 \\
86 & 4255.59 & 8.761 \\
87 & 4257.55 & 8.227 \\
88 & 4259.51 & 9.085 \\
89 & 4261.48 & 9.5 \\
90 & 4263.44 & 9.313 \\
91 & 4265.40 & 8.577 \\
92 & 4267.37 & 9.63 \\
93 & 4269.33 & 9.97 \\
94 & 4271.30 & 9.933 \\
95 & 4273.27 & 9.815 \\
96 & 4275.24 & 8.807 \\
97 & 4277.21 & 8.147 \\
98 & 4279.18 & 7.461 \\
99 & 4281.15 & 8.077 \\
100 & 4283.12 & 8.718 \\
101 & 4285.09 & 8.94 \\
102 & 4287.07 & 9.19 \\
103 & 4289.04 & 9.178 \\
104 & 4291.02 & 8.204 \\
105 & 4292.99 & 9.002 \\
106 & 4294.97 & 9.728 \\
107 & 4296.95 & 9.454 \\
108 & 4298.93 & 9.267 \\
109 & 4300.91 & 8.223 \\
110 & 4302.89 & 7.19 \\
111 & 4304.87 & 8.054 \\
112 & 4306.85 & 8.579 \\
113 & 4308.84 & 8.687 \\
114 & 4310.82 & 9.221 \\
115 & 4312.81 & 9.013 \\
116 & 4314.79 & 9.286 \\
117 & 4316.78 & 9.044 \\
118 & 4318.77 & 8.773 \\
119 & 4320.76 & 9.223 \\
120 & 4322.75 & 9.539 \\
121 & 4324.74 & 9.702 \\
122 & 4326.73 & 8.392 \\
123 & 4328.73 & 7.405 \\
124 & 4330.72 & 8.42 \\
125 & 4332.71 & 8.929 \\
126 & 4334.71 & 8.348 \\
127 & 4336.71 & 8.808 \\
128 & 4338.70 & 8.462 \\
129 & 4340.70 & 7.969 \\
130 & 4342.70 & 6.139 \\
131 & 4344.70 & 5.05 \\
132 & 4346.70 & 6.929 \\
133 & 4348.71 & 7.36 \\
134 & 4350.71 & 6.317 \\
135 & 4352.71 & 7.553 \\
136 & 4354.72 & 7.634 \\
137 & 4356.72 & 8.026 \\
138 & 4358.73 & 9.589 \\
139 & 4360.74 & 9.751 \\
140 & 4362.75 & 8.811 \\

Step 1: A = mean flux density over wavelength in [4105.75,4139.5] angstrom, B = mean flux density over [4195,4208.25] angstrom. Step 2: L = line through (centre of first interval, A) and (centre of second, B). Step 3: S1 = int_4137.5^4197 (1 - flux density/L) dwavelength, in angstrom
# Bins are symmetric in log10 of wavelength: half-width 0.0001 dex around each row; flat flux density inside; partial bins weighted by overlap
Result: -2.7 angstrom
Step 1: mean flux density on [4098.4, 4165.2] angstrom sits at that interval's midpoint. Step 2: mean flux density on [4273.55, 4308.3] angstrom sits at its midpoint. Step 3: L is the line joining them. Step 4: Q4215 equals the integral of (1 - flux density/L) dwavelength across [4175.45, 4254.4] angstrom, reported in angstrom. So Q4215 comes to -3.96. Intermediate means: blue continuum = 9.07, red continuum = 8.63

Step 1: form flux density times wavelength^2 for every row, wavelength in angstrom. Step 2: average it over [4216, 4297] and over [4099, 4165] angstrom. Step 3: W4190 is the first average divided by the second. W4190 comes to 1.1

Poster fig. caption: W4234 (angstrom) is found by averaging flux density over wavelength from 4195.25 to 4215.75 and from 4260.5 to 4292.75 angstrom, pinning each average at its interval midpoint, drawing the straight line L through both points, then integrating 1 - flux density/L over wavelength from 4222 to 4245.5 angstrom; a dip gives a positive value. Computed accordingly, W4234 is 0.5 angstrom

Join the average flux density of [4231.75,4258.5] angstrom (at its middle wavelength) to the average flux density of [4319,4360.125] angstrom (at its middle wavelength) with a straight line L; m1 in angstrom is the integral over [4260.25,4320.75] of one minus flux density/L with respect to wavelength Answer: -3.4 angstrom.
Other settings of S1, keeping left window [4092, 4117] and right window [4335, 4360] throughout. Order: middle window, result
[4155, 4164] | -2.0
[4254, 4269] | -2.4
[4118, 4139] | -4.0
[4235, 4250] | -2.2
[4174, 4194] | -4.2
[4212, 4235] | -4.2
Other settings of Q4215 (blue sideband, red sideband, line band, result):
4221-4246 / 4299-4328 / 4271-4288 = 0.3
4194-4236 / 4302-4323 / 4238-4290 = 0.4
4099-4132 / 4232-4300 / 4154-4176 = -2.5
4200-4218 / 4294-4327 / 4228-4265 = 1.5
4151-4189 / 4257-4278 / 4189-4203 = 0.6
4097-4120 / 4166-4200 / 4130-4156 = -1.7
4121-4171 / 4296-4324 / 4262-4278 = -0.5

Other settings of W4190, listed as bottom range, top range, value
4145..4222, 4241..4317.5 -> 0.98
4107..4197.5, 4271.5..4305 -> 0.98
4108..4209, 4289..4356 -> 0.95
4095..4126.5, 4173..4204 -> 1.15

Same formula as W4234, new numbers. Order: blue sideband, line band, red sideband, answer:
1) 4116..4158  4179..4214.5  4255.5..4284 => -0.94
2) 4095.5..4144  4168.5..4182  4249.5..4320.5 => -1.72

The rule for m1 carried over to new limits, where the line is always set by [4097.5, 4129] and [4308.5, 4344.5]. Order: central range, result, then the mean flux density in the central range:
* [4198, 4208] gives -0.6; 9.05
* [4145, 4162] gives -1.3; 9.27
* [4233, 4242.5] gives -0.1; 8.66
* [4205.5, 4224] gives -2.0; 9.52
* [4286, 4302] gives -0.9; 9.02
